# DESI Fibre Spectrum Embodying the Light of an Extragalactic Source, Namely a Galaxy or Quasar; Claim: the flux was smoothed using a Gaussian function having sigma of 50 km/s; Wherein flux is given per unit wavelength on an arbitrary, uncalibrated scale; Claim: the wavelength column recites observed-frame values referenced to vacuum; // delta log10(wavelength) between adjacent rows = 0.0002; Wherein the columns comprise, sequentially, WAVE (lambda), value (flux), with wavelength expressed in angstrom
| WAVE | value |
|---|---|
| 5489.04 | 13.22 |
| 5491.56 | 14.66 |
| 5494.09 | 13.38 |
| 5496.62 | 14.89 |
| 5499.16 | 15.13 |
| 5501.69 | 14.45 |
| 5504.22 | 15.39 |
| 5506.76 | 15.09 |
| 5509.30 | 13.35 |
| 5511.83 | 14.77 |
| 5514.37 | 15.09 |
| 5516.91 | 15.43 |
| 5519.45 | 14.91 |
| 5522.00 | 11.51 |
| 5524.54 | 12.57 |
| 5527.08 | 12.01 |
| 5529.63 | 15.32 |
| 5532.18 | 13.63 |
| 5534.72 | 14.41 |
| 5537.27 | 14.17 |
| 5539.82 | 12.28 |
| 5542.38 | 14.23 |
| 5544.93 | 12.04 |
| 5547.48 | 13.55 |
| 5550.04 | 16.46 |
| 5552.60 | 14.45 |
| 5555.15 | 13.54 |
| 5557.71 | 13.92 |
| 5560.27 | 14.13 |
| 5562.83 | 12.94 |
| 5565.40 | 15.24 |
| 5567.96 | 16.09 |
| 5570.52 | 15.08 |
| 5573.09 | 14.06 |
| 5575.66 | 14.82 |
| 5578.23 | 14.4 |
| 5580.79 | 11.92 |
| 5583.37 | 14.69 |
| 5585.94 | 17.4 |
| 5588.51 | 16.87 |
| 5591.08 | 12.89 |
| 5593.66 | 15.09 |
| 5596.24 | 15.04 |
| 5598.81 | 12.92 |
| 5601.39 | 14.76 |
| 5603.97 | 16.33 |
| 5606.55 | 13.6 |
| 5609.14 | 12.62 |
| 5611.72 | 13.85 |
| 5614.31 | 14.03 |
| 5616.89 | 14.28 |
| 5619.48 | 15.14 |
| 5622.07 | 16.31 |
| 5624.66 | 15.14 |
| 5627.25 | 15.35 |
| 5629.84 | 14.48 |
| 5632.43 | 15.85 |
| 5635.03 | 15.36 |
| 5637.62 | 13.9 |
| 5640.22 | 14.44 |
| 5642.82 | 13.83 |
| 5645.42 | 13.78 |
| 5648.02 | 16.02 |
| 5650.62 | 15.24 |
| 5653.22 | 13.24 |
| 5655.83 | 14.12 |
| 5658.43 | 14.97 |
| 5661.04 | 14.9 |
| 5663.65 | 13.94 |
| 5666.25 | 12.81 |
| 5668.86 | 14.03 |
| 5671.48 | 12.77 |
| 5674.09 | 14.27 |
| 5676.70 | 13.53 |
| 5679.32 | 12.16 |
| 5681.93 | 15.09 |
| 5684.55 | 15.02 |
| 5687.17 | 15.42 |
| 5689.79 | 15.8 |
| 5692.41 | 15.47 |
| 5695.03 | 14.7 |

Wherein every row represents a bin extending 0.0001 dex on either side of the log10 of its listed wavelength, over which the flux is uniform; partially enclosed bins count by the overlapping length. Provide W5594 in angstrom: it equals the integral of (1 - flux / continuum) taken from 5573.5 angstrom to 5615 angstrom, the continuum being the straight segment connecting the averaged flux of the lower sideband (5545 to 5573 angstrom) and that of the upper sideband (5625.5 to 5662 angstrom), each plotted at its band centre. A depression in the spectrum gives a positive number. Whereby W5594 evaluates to 0.21 angstrom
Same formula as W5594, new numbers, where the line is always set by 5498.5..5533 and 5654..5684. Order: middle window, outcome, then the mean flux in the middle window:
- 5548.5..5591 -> -1.86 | 14.7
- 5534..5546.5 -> 0.66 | 13.4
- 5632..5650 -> -0.99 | 14.7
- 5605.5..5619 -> 0.22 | 13.8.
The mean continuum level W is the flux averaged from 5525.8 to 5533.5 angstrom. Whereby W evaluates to 13.7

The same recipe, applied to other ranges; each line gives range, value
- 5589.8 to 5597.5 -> 14.3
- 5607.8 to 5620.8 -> 14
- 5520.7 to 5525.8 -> 12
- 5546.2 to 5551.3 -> 15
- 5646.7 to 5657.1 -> 14.7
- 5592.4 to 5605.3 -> 14.8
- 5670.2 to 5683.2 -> 13.6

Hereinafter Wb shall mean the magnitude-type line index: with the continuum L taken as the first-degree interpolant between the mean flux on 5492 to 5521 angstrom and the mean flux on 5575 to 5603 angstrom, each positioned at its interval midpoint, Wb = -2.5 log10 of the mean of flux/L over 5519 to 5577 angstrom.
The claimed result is 0.053 mag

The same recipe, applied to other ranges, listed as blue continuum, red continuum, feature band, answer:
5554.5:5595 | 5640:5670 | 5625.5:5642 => -0.038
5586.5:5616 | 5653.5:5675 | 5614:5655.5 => -0.045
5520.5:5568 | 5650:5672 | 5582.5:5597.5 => -0.111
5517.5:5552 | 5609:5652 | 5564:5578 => -0.068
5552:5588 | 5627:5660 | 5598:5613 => 0.041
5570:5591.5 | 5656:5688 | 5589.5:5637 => -0.009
